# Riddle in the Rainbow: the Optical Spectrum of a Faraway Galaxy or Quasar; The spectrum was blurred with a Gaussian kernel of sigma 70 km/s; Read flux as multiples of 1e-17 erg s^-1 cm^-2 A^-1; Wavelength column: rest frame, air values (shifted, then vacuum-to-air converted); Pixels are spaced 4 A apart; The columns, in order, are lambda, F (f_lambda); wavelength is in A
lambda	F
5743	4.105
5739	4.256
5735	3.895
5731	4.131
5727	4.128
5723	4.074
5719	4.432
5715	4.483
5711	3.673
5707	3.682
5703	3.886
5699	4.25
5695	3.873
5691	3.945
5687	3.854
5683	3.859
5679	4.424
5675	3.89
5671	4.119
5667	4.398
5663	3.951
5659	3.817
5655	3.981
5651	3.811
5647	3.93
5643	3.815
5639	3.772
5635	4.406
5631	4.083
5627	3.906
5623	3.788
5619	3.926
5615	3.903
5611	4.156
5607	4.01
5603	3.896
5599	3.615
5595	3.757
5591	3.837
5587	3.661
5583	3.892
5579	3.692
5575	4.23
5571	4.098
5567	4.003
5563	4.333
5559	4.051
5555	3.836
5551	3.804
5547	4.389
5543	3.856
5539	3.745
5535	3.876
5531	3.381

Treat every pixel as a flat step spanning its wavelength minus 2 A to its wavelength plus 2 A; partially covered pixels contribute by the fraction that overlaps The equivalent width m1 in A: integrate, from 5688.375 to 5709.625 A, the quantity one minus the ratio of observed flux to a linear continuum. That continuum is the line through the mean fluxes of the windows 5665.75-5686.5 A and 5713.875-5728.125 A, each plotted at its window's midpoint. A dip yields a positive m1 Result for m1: 1.4 A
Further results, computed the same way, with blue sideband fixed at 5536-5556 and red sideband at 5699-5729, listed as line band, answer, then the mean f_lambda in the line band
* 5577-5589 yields 0.6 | 3.75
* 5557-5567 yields -0.5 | 4.15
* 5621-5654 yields 0.5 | 3.94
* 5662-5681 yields -0.6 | 4.17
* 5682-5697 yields 0.6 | 3.88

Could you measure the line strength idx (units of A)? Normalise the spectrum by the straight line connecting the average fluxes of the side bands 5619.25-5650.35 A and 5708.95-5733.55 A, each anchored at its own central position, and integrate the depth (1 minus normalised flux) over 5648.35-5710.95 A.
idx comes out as 1.2 A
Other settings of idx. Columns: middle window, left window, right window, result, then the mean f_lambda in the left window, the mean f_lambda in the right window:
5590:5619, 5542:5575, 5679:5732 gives 1.2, 4.06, 4.03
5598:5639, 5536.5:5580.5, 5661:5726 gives 0.6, 4.01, 4.05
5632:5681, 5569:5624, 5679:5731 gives -0.7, 3.89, 4.03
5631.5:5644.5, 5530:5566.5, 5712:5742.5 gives 0.1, 3.94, 4.18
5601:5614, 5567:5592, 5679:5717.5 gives -0.3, 3.91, 3.98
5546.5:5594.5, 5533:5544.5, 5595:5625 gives -1.4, 3.82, 3.89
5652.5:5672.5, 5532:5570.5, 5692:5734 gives -0.1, 3.98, 4.05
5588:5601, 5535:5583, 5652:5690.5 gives 0.9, 3.99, 4.02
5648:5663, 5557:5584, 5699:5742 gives 0.7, 4.05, 4.07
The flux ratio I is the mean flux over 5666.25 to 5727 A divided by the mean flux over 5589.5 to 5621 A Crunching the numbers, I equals 1.0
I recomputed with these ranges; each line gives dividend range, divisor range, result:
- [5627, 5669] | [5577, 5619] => 1.04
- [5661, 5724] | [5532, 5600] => 1.03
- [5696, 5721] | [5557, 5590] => 1.02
